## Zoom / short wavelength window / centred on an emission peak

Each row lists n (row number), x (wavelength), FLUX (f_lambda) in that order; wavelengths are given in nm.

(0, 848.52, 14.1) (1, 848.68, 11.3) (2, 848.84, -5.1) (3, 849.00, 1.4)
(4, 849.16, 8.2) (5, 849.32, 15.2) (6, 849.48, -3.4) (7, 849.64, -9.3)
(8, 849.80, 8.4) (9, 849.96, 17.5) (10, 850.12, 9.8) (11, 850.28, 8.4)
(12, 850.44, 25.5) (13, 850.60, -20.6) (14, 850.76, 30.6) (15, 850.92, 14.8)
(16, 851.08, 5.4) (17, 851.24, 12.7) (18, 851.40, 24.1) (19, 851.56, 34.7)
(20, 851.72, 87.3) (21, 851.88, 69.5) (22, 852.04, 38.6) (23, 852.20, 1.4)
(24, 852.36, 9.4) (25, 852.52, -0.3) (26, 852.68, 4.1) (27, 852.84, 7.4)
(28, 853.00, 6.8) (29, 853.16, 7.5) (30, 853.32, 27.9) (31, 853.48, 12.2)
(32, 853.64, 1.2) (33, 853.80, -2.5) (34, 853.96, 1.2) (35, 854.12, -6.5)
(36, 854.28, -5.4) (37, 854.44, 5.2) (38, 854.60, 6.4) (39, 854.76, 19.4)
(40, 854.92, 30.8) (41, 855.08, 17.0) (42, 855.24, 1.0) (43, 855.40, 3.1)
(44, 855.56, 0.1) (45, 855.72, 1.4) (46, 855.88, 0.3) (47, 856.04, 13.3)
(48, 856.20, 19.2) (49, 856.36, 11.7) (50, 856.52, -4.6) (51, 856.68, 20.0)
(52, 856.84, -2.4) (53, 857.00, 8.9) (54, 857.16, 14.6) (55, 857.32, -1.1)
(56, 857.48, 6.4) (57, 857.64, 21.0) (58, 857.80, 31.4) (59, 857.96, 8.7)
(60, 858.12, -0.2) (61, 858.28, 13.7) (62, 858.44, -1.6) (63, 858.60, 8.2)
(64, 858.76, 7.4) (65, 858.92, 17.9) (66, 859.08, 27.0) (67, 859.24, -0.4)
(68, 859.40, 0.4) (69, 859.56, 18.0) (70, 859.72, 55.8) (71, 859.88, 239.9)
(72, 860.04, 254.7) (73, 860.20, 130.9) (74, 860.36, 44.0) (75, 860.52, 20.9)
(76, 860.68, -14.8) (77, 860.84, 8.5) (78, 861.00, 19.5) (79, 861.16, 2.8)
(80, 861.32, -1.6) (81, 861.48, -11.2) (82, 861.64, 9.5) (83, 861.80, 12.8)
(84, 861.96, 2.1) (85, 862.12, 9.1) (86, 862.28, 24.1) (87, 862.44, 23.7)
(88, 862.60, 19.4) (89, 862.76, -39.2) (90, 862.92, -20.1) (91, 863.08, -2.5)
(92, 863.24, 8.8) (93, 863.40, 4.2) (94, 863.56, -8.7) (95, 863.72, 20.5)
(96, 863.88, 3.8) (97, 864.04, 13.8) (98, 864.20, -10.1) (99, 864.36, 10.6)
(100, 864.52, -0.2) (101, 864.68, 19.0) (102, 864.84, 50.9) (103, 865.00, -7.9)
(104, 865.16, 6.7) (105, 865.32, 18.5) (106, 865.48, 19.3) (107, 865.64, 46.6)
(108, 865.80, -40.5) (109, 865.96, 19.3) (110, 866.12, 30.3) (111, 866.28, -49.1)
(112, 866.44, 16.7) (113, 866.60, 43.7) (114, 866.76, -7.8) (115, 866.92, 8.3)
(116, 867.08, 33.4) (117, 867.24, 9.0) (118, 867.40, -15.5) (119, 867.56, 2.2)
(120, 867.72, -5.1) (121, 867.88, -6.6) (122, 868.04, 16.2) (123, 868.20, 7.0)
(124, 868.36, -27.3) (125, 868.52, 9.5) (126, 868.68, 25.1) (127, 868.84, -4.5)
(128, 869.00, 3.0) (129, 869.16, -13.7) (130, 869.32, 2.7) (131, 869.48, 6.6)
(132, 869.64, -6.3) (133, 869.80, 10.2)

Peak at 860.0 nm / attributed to [O III]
